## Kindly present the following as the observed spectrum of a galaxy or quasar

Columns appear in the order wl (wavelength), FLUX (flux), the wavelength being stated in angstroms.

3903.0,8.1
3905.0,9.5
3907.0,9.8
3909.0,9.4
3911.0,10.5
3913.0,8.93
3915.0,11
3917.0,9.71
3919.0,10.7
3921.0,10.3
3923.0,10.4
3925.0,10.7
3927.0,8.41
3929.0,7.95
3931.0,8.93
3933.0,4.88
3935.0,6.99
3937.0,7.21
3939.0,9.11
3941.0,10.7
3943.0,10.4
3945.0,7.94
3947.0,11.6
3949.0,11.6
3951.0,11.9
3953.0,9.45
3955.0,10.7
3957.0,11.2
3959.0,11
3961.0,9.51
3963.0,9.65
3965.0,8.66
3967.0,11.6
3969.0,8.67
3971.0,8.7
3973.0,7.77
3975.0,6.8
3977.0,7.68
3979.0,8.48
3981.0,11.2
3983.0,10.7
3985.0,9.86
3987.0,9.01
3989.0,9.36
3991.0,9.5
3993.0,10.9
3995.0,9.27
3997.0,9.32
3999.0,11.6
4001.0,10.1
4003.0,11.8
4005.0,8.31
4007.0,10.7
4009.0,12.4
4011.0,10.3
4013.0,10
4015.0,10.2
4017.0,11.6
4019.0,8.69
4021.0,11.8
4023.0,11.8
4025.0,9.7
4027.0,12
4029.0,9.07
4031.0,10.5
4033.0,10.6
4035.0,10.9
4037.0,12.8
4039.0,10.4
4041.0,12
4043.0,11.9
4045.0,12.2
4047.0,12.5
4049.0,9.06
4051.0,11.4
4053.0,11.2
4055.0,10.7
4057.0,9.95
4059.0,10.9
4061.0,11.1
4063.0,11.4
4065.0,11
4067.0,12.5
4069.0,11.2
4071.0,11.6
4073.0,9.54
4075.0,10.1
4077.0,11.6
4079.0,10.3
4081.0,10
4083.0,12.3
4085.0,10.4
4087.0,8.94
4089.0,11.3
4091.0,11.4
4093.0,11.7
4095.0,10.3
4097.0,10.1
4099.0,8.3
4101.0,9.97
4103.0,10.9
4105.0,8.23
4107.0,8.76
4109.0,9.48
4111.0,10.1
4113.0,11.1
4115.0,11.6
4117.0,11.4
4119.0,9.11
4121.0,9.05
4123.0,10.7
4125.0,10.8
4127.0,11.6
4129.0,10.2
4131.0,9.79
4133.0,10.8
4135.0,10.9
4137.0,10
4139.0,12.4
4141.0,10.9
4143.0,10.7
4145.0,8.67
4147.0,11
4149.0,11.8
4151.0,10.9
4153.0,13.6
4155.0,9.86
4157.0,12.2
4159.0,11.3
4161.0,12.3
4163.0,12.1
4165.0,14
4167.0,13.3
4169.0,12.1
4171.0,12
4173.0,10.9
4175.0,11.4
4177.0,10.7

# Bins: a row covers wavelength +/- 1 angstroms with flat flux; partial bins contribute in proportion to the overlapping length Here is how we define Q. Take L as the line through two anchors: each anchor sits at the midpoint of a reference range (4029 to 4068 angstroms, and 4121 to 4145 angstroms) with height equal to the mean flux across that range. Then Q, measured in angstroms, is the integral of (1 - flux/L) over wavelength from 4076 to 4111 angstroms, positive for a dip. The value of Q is 2.1 angstroms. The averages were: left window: 11.2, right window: 10.6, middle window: 10.2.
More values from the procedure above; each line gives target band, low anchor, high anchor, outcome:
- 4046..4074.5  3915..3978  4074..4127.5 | -2.5 angstroms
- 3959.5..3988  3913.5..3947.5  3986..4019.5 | 1.7 angstroms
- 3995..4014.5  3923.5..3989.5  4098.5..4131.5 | -1.7 angstroms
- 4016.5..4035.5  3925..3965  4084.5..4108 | -1.7 angstroms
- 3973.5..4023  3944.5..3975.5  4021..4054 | 2.4 angstroms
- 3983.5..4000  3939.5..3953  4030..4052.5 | 1.5 angstroms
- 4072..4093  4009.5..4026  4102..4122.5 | -1.0 angstroms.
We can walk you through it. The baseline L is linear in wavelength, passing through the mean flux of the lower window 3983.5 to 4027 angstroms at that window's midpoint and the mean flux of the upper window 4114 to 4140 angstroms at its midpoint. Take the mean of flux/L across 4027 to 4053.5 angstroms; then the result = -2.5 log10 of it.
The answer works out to -0.07 mag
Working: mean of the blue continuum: 10.3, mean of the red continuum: 10.6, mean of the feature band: 11.1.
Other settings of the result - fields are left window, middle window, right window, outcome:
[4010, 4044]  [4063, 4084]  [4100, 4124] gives -0.064 mag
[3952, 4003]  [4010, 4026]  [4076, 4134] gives -0.066 mag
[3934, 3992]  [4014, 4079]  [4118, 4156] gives -0.093 mag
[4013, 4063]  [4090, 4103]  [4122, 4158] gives 0.061 mag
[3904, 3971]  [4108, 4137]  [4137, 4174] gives 0.087 mag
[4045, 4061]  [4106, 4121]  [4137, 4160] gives 0.095 mag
